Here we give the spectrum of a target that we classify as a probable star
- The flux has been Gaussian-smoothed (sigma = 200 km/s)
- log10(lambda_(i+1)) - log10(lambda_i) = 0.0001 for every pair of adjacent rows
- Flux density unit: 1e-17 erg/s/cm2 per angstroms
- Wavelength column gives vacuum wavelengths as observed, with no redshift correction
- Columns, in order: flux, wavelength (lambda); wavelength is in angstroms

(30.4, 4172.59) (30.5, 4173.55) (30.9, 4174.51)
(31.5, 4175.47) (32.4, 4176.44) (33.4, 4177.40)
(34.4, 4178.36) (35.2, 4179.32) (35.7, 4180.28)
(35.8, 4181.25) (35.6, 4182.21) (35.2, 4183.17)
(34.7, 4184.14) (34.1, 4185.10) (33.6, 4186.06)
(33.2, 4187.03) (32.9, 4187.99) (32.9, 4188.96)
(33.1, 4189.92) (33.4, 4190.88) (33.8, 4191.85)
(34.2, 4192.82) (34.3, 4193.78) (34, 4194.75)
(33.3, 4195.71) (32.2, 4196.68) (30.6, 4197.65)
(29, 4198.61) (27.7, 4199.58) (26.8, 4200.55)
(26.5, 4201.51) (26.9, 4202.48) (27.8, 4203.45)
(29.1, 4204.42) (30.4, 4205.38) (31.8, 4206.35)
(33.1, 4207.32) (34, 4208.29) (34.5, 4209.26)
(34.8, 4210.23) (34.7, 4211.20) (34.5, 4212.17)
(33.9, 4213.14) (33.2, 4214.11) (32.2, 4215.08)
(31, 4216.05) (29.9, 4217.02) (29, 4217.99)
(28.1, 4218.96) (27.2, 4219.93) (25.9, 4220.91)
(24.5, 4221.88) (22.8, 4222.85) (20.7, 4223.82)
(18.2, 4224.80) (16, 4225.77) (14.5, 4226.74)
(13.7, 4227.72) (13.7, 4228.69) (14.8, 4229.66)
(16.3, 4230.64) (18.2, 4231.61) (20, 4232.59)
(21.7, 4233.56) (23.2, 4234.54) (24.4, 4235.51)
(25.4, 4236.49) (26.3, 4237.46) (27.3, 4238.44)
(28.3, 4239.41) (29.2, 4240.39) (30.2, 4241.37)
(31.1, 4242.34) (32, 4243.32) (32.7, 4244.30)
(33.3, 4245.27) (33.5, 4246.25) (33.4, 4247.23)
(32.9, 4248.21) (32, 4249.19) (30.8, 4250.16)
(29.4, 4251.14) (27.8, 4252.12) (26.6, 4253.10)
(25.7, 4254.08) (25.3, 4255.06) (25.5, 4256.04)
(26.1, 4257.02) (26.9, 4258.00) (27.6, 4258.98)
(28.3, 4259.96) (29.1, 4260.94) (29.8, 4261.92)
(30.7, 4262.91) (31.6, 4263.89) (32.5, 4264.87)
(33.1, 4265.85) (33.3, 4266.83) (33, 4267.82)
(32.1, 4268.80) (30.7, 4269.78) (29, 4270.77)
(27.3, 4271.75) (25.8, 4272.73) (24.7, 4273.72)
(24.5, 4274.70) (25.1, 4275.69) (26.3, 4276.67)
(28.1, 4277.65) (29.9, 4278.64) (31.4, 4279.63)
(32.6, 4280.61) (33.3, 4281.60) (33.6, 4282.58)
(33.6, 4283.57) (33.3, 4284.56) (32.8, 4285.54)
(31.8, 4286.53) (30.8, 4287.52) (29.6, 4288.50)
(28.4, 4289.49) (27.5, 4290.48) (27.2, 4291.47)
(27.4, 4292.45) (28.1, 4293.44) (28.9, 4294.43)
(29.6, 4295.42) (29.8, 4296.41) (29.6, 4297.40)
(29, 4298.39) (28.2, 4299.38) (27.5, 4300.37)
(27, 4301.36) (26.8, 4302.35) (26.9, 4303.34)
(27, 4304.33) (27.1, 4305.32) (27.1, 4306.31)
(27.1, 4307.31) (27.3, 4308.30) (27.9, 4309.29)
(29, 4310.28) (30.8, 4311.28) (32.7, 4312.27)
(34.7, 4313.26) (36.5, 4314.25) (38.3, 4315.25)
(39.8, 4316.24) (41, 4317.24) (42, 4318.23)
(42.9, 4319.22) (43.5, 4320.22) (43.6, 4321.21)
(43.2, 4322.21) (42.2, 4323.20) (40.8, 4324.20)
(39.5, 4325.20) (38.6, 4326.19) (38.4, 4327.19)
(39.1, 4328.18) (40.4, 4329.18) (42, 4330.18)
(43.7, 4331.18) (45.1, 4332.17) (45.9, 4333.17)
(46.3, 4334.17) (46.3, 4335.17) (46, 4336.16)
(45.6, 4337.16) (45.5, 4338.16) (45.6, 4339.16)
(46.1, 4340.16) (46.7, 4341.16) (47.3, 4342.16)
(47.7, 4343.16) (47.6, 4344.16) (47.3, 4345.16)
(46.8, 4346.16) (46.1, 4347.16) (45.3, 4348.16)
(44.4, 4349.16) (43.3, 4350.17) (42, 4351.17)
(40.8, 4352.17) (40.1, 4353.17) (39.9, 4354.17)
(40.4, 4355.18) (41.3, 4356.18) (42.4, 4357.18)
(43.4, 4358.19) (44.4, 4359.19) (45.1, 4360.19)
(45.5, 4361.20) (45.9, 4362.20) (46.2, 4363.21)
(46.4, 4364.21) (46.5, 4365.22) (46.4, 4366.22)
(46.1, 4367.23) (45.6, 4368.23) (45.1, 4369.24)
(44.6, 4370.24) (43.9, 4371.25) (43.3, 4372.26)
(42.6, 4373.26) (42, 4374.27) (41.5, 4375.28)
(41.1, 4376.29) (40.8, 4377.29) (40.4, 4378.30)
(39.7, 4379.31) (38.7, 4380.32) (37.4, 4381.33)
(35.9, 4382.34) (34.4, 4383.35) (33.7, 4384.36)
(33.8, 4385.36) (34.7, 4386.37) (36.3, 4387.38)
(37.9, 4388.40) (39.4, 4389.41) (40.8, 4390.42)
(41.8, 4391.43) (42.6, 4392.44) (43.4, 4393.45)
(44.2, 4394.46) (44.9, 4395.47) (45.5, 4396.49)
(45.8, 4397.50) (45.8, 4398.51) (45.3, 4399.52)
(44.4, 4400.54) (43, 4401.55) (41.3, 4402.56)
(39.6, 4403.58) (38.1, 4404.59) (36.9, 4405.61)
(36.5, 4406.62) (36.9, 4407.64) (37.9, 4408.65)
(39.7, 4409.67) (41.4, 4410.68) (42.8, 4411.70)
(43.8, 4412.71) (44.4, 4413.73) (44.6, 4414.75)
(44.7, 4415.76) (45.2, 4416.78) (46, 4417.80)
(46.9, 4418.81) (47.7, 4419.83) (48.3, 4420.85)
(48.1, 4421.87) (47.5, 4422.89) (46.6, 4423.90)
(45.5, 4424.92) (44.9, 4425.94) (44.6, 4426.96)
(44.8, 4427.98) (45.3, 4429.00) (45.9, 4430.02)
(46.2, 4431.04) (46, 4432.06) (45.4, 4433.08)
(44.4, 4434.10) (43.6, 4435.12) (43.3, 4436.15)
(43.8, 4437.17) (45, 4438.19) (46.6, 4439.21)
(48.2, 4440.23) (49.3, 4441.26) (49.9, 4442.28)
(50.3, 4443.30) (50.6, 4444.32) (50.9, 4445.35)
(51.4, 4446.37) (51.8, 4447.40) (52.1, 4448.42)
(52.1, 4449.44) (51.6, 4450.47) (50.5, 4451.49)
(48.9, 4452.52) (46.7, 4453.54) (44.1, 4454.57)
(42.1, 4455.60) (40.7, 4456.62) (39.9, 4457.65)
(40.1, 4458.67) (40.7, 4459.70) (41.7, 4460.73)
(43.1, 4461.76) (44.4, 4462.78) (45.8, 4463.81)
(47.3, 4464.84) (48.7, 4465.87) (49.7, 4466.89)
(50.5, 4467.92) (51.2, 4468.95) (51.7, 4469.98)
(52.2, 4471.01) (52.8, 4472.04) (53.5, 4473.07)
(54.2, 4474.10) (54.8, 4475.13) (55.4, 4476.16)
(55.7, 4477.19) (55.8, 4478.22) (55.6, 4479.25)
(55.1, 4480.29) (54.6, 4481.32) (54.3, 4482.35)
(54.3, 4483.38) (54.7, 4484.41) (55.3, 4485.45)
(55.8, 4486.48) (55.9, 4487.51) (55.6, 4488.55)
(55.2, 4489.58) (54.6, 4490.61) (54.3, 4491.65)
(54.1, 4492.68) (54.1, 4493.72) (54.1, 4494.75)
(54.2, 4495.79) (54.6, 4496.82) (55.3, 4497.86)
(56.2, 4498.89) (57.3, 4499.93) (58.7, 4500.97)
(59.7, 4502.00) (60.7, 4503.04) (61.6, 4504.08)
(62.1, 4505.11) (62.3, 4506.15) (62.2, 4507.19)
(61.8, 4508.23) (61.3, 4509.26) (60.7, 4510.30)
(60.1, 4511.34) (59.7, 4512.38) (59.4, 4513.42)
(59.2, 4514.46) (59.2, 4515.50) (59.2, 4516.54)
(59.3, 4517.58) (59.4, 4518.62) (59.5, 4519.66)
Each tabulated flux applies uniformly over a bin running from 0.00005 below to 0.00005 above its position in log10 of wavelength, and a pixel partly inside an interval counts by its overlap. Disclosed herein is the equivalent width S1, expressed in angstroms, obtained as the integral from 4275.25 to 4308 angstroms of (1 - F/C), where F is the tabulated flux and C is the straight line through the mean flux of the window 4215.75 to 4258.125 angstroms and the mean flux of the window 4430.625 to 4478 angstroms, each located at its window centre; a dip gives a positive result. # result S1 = 2.1 angstroms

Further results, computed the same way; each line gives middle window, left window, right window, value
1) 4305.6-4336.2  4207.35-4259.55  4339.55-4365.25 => 1.09 angstroms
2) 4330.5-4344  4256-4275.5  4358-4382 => -2.45 angstroms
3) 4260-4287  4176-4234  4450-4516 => 3.67 angstroms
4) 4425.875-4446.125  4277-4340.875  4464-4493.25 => 0.99 angstroms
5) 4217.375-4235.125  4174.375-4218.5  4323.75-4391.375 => 7.10 angstroms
